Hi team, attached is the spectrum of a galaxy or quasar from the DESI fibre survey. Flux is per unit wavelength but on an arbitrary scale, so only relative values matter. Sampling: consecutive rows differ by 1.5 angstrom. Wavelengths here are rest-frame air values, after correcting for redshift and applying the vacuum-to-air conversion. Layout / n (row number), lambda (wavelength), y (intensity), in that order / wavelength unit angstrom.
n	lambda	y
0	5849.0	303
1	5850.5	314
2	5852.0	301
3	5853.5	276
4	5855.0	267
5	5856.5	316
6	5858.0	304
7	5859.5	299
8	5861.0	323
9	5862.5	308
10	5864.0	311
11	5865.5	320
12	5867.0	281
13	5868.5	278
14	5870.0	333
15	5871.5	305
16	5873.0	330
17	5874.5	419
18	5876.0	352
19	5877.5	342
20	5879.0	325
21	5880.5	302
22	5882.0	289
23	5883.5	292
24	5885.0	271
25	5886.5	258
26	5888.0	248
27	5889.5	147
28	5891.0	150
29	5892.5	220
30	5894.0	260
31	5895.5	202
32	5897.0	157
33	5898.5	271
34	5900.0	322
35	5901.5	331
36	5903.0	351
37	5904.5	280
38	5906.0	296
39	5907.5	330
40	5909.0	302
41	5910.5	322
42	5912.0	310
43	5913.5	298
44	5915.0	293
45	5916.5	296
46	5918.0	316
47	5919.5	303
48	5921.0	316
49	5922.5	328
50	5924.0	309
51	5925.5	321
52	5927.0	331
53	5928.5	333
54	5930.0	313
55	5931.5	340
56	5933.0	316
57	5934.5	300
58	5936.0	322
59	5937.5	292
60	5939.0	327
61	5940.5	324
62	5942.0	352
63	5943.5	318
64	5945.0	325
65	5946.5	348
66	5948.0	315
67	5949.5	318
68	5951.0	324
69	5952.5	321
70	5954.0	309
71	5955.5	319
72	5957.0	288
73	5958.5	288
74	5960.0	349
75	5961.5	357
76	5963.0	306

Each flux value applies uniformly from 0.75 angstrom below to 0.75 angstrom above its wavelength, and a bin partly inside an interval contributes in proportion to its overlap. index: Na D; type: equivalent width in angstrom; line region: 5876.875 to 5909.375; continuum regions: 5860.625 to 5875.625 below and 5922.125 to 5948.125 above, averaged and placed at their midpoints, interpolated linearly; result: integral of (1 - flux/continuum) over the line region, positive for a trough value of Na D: 5.3 angstrom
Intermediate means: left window 322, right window 323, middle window 270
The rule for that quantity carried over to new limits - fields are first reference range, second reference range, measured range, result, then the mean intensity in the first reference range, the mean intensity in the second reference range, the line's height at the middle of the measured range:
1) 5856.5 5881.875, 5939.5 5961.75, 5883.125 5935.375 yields 5.6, 320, 323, 321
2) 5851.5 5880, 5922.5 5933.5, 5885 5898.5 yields 4.5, 315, 324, 319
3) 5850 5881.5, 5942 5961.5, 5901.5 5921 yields 0.5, 314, 321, 318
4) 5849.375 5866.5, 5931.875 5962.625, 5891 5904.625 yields 2.3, 303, 321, 311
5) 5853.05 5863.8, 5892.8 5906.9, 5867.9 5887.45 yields -1.8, 300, 273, 288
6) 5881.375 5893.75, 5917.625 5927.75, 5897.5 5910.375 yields -1.6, 235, 318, 274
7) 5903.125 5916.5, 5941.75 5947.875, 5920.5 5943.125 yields 0.1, 306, 332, 322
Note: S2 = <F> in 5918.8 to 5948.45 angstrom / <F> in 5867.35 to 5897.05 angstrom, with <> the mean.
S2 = 1.16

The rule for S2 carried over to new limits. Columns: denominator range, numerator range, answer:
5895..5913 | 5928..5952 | 1.11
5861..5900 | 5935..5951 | 1.15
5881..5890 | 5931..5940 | 1.24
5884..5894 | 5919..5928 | 1.44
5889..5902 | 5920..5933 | 1.41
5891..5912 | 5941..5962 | 1.17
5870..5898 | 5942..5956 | 1.19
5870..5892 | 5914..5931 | 1.09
